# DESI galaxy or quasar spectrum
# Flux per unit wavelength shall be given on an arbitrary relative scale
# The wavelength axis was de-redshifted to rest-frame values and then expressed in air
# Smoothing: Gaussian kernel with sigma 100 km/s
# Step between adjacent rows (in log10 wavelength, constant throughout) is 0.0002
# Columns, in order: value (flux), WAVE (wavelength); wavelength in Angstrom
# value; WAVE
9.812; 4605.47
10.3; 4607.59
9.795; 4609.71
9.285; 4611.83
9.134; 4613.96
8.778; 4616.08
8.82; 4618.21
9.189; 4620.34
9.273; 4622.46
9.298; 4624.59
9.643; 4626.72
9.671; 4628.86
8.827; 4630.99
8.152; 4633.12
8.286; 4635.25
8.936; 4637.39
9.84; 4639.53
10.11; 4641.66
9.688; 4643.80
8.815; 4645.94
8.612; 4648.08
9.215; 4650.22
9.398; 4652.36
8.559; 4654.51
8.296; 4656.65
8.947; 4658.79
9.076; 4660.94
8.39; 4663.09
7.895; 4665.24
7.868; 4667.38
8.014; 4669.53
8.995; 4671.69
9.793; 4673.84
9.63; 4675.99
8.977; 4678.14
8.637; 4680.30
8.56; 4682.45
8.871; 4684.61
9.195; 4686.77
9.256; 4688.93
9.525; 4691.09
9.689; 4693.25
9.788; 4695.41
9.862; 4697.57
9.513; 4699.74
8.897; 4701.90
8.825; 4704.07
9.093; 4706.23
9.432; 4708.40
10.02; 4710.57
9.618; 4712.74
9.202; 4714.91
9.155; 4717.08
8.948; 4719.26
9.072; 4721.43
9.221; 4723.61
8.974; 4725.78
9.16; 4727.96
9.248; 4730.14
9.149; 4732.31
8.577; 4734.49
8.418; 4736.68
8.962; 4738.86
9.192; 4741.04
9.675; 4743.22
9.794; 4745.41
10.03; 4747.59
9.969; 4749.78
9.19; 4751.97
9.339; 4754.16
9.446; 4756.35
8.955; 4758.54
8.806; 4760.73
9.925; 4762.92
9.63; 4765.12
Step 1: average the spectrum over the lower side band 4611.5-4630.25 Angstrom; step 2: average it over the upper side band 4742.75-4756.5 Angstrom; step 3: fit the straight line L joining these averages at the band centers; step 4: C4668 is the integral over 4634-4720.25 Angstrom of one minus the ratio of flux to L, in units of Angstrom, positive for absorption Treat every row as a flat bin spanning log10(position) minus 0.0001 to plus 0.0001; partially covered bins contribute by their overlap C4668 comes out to 2.9 Angstrom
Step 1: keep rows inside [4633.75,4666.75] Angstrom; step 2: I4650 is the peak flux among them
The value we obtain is 10.11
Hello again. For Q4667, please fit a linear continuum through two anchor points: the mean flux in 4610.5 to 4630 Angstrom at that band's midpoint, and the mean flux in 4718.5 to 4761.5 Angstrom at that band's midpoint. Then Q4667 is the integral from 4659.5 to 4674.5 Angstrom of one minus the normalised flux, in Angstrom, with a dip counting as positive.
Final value 1.1 Angstrom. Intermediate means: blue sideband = 9.24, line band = 8.55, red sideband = 9.21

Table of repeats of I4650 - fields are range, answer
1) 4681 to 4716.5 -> 10.02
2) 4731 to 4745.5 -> 9.794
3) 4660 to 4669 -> 9.076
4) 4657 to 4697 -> 9.793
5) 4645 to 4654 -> 9.398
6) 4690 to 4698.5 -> 9.862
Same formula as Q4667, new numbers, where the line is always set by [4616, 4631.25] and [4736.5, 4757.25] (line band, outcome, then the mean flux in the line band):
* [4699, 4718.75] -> 0.18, 9.29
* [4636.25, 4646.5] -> -0.27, 9.5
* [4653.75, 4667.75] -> 1.26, 8.46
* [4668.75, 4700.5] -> 0.37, 9.23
